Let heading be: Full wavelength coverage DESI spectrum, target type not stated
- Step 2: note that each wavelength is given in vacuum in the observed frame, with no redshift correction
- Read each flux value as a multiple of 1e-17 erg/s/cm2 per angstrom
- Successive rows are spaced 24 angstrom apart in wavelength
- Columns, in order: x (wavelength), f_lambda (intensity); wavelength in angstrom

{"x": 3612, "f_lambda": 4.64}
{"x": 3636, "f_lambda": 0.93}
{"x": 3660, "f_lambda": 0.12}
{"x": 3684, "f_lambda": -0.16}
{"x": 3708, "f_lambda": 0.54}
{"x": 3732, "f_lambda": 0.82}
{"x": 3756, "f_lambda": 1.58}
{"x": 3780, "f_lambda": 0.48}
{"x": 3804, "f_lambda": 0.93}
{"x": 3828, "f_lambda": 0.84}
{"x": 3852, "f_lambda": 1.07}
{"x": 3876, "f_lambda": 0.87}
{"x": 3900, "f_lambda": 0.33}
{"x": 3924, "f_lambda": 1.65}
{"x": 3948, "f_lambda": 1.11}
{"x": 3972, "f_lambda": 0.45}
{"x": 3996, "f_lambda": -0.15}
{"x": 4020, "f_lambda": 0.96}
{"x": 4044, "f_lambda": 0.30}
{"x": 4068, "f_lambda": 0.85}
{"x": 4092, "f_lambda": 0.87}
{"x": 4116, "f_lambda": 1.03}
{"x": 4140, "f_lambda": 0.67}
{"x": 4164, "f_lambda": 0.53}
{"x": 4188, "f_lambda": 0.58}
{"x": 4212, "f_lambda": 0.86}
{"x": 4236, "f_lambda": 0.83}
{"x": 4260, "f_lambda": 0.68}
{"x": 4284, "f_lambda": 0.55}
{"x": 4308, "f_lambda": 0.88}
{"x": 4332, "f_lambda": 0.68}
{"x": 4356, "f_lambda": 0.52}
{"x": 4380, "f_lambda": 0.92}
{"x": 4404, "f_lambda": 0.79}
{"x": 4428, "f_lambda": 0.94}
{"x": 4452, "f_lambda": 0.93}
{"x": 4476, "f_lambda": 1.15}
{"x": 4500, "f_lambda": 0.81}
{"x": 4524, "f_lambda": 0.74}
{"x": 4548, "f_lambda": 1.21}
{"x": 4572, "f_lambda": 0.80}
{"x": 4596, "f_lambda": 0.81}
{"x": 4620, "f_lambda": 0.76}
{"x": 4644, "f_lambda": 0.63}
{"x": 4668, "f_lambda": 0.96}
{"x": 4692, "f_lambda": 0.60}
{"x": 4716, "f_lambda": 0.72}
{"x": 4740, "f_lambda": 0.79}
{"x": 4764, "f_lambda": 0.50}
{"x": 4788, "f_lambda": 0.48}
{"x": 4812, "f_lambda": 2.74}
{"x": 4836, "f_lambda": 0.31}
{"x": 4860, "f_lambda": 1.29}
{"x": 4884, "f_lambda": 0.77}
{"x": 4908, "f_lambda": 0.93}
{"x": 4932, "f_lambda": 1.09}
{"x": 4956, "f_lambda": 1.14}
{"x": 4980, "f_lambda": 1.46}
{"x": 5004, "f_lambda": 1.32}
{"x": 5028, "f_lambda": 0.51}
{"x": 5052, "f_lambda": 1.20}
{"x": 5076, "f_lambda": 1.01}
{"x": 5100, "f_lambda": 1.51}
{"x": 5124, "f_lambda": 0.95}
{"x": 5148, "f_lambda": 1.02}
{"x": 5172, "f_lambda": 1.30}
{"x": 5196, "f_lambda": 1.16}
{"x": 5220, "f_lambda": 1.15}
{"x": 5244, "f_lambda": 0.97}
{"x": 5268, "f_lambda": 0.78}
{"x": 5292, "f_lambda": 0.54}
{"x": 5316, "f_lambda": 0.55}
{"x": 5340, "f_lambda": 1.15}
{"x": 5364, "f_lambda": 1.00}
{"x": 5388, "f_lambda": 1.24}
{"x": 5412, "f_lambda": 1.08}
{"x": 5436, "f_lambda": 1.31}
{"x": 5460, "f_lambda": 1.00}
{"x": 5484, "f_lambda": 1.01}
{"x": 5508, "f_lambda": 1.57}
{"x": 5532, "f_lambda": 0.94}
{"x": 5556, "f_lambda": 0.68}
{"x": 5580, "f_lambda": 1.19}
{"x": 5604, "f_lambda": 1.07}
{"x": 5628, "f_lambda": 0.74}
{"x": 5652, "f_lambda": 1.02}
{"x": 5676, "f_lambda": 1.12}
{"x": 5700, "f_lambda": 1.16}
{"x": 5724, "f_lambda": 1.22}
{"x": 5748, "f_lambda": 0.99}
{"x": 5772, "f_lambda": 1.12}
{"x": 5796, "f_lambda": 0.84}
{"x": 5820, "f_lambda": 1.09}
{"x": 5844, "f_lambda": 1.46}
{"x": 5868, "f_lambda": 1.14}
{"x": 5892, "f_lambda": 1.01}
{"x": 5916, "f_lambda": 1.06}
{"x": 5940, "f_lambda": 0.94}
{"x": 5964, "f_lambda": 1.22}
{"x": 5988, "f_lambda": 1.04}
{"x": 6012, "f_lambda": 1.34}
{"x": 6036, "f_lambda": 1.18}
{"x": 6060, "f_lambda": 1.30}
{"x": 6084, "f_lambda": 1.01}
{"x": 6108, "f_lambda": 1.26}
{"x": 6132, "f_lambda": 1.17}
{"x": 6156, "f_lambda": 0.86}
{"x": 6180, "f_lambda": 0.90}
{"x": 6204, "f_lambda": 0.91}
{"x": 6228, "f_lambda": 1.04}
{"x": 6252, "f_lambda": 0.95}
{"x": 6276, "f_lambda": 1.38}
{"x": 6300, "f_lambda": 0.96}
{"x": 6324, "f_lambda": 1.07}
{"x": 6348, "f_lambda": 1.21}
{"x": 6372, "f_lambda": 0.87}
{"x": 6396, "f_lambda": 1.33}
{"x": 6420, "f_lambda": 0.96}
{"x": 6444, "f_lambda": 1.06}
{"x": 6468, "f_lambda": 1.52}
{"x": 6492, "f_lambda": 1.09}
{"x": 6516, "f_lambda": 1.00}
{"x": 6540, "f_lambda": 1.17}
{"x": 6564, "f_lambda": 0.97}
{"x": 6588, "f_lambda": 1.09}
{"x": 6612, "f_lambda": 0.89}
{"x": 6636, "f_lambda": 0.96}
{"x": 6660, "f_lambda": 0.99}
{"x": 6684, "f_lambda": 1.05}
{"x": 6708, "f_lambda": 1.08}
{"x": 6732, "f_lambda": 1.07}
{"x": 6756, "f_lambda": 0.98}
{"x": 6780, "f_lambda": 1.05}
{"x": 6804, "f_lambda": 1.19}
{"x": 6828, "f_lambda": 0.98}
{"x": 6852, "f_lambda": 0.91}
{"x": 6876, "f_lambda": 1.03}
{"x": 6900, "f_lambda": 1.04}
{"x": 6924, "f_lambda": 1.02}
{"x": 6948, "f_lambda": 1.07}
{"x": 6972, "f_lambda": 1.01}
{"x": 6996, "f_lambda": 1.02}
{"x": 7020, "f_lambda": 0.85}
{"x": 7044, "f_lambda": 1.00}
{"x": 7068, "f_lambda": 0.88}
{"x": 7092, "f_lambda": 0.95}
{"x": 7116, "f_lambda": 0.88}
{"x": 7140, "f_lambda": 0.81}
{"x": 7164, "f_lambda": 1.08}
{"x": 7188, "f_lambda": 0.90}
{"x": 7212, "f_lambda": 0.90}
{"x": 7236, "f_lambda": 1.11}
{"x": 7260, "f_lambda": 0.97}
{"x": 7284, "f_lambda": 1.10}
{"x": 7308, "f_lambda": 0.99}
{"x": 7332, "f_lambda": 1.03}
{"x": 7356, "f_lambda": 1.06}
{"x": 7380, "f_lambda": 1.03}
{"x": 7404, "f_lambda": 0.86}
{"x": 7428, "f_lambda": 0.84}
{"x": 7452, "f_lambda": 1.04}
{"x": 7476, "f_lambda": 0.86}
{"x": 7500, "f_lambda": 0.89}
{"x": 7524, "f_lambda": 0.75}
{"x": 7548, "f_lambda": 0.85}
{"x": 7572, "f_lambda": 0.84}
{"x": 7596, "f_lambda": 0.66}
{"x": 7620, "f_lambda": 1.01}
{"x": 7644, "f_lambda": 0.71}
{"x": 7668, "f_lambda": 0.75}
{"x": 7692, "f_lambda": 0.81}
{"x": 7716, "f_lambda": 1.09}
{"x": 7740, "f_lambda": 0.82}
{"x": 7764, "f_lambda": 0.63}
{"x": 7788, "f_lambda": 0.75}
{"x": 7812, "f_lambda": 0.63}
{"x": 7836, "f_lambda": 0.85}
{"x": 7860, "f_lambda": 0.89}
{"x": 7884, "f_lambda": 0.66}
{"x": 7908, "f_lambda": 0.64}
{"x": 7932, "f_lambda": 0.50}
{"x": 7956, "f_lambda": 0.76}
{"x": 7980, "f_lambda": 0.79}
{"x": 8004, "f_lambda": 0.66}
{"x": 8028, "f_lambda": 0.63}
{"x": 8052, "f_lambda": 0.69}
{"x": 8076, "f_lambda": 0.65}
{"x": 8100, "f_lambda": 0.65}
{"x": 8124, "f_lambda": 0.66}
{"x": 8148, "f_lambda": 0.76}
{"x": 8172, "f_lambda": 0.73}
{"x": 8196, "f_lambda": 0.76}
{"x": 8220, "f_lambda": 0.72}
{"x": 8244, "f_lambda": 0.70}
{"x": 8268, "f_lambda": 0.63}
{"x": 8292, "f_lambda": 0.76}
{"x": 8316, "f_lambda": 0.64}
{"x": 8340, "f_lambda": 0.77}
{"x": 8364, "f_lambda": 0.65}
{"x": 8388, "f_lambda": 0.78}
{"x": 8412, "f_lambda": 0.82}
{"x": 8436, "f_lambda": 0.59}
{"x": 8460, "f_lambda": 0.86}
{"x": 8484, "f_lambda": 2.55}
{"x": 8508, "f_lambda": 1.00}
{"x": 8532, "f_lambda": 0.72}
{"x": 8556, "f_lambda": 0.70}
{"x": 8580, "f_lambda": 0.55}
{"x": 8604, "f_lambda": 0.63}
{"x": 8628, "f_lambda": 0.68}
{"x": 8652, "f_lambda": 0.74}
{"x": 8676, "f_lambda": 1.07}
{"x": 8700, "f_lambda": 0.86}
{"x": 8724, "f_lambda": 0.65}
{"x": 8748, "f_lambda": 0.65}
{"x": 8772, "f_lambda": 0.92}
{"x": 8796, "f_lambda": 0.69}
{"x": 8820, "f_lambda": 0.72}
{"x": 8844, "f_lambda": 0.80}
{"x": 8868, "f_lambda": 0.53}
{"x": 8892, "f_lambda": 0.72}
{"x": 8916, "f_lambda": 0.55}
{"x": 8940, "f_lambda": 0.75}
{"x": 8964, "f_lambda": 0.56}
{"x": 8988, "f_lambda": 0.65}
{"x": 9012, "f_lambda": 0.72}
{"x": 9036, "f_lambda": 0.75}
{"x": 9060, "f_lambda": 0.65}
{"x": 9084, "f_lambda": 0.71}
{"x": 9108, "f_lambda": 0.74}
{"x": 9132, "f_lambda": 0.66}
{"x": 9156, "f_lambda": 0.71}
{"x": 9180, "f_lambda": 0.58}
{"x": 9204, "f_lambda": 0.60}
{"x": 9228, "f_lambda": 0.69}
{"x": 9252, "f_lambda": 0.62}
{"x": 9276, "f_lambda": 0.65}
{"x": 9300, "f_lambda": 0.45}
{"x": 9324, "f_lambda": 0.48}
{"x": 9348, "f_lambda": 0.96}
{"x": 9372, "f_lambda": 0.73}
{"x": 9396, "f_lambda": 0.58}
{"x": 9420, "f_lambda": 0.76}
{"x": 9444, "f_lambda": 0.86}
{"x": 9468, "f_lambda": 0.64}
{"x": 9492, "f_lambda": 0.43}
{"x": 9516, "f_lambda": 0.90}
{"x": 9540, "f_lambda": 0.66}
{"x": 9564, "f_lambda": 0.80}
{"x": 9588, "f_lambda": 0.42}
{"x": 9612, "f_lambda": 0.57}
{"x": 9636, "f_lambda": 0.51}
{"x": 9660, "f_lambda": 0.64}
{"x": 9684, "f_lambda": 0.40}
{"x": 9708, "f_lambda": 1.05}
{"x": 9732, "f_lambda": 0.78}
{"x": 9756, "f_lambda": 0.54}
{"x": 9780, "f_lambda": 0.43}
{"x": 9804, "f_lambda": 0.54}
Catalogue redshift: 0.29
